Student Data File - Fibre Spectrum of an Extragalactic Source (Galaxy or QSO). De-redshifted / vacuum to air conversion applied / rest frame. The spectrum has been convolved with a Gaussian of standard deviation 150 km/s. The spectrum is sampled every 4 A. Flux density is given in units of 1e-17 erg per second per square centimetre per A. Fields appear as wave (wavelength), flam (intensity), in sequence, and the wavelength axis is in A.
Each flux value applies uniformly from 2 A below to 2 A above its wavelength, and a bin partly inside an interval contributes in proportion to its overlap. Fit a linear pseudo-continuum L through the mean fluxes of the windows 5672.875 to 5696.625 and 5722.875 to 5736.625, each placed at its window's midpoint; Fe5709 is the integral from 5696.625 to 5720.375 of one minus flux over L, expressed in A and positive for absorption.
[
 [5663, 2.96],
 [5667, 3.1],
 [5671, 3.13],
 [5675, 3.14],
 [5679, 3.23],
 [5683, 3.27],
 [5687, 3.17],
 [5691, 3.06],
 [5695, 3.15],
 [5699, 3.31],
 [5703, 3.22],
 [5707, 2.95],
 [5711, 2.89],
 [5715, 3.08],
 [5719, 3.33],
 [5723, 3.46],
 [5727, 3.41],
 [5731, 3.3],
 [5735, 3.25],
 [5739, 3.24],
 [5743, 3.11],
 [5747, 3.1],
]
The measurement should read 1.0 A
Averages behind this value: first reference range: 3.17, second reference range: 3.34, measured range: 3.13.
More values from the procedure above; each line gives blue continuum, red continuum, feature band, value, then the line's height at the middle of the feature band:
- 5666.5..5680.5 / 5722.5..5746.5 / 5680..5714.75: 0.77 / 3.2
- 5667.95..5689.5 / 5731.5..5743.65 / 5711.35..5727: -0.26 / 3.21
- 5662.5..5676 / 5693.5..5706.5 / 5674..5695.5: -0.19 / 3.15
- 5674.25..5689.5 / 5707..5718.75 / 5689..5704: -0.30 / 3.12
